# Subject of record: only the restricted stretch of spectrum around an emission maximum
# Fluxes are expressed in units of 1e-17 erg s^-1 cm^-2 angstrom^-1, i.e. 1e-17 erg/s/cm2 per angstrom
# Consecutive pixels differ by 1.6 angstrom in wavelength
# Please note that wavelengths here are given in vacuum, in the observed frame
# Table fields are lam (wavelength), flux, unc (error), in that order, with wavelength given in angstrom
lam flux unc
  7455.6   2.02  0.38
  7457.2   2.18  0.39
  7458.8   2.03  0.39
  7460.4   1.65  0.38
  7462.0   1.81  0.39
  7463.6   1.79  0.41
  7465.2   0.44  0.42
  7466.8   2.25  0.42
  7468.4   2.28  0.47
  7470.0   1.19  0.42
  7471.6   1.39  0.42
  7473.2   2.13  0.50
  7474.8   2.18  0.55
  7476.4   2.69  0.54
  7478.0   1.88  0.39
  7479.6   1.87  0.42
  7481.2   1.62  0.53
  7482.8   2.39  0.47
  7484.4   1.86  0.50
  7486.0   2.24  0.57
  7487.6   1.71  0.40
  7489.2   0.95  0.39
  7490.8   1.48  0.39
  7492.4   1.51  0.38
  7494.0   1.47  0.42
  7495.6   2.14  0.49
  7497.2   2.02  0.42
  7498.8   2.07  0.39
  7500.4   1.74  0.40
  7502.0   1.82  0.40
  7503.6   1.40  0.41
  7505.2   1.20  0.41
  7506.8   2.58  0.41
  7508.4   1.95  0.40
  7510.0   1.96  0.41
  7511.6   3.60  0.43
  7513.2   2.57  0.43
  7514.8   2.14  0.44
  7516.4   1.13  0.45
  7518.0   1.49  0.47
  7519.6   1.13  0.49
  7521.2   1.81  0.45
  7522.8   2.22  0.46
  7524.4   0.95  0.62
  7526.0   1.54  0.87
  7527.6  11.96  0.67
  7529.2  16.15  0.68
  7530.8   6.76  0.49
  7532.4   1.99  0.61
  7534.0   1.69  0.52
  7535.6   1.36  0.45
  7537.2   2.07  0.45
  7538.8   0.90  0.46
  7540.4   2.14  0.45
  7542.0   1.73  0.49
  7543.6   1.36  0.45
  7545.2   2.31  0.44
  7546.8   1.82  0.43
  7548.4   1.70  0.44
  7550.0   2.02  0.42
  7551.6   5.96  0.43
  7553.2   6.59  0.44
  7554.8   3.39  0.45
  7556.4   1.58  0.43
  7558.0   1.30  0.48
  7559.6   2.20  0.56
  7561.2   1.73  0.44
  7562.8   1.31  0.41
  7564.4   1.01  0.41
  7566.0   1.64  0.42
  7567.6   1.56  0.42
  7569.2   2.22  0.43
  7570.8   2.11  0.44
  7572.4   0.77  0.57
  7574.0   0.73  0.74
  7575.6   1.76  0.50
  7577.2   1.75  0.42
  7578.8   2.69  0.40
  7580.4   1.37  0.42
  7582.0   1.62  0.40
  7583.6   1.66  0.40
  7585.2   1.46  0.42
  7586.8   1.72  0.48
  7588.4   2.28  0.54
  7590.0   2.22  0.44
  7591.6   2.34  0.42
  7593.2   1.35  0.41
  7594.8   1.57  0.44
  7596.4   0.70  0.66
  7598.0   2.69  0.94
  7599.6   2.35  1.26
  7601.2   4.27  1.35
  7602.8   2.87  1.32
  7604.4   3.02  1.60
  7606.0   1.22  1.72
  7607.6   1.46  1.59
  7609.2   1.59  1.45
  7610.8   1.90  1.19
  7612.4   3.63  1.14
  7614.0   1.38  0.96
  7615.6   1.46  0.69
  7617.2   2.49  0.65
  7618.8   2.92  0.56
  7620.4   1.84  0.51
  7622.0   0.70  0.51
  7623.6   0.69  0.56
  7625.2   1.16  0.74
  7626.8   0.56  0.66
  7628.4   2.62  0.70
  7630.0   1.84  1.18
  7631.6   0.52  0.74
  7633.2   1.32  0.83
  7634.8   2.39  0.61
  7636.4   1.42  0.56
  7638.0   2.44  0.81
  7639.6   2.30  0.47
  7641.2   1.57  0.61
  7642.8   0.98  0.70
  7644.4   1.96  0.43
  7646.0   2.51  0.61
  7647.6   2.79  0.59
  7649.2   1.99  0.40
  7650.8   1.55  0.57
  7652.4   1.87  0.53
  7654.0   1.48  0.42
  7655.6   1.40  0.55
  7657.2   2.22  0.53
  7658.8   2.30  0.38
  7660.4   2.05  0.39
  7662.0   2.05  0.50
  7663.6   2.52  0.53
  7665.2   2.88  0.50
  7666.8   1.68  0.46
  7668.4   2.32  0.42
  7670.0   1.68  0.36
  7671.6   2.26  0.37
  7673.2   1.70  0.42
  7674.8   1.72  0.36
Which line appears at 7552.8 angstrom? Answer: [N II]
